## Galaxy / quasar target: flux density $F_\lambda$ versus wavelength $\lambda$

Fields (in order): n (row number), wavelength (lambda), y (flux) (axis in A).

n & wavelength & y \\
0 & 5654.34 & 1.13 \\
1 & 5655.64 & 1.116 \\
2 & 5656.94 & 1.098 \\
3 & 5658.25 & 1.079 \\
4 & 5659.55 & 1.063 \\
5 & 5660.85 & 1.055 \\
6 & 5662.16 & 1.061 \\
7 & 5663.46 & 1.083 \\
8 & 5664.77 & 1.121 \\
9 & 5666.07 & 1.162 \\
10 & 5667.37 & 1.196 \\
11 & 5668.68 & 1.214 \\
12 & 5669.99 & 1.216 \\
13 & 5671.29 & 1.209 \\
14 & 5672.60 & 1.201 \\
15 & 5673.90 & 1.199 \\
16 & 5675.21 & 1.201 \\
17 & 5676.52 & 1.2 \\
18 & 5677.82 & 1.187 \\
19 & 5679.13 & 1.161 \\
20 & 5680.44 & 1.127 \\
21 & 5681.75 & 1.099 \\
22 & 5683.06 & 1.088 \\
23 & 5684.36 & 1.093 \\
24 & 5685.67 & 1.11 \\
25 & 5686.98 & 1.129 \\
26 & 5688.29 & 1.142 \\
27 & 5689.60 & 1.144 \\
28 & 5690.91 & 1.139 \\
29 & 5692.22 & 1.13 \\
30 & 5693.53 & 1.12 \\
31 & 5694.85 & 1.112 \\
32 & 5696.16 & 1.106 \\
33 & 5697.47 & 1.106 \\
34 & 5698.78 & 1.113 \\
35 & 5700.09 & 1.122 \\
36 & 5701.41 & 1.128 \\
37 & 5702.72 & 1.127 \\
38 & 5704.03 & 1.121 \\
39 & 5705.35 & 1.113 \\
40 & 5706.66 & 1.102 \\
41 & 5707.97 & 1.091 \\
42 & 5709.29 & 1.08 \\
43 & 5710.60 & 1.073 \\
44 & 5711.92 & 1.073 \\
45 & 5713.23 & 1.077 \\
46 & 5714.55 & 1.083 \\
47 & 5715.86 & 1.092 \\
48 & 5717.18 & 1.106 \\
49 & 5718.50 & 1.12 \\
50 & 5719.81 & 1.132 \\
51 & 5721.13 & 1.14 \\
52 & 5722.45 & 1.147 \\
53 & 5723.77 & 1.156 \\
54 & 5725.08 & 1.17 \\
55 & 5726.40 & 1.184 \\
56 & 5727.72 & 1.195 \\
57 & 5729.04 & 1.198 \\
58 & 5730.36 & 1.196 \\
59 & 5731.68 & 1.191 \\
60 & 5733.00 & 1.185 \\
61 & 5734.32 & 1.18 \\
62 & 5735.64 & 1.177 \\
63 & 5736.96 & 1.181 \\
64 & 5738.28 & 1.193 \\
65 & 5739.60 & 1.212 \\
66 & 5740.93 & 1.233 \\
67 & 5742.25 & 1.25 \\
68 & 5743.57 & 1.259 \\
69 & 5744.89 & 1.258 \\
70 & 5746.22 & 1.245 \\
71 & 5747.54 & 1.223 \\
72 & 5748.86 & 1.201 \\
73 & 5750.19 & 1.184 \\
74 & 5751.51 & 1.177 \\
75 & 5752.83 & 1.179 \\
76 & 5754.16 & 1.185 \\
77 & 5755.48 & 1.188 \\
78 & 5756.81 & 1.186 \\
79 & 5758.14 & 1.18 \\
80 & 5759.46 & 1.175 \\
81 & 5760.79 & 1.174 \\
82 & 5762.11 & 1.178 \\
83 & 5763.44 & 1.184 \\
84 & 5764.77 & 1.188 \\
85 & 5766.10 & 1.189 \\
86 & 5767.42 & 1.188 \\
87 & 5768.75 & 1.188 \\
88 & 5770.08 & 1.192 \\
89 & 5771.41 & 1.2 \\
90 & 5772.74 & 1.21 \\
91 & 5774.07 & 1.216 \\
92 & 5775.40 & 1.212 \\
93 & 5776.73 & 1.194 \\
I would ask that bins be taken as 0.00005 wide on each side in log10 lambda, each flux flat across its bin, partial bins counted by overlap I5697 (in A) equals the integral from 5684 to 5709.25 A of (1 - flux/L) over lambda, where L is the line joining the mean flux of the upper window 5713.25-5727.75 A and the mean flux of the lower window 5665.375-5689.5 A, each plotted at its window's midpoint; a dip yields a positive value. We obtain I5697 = 0.70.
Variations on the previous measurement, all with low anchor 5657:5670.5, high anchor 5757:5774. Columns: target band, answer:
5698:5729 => 0.9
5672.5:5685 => -0.2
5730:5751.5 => -0.7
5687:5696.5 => 0.1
